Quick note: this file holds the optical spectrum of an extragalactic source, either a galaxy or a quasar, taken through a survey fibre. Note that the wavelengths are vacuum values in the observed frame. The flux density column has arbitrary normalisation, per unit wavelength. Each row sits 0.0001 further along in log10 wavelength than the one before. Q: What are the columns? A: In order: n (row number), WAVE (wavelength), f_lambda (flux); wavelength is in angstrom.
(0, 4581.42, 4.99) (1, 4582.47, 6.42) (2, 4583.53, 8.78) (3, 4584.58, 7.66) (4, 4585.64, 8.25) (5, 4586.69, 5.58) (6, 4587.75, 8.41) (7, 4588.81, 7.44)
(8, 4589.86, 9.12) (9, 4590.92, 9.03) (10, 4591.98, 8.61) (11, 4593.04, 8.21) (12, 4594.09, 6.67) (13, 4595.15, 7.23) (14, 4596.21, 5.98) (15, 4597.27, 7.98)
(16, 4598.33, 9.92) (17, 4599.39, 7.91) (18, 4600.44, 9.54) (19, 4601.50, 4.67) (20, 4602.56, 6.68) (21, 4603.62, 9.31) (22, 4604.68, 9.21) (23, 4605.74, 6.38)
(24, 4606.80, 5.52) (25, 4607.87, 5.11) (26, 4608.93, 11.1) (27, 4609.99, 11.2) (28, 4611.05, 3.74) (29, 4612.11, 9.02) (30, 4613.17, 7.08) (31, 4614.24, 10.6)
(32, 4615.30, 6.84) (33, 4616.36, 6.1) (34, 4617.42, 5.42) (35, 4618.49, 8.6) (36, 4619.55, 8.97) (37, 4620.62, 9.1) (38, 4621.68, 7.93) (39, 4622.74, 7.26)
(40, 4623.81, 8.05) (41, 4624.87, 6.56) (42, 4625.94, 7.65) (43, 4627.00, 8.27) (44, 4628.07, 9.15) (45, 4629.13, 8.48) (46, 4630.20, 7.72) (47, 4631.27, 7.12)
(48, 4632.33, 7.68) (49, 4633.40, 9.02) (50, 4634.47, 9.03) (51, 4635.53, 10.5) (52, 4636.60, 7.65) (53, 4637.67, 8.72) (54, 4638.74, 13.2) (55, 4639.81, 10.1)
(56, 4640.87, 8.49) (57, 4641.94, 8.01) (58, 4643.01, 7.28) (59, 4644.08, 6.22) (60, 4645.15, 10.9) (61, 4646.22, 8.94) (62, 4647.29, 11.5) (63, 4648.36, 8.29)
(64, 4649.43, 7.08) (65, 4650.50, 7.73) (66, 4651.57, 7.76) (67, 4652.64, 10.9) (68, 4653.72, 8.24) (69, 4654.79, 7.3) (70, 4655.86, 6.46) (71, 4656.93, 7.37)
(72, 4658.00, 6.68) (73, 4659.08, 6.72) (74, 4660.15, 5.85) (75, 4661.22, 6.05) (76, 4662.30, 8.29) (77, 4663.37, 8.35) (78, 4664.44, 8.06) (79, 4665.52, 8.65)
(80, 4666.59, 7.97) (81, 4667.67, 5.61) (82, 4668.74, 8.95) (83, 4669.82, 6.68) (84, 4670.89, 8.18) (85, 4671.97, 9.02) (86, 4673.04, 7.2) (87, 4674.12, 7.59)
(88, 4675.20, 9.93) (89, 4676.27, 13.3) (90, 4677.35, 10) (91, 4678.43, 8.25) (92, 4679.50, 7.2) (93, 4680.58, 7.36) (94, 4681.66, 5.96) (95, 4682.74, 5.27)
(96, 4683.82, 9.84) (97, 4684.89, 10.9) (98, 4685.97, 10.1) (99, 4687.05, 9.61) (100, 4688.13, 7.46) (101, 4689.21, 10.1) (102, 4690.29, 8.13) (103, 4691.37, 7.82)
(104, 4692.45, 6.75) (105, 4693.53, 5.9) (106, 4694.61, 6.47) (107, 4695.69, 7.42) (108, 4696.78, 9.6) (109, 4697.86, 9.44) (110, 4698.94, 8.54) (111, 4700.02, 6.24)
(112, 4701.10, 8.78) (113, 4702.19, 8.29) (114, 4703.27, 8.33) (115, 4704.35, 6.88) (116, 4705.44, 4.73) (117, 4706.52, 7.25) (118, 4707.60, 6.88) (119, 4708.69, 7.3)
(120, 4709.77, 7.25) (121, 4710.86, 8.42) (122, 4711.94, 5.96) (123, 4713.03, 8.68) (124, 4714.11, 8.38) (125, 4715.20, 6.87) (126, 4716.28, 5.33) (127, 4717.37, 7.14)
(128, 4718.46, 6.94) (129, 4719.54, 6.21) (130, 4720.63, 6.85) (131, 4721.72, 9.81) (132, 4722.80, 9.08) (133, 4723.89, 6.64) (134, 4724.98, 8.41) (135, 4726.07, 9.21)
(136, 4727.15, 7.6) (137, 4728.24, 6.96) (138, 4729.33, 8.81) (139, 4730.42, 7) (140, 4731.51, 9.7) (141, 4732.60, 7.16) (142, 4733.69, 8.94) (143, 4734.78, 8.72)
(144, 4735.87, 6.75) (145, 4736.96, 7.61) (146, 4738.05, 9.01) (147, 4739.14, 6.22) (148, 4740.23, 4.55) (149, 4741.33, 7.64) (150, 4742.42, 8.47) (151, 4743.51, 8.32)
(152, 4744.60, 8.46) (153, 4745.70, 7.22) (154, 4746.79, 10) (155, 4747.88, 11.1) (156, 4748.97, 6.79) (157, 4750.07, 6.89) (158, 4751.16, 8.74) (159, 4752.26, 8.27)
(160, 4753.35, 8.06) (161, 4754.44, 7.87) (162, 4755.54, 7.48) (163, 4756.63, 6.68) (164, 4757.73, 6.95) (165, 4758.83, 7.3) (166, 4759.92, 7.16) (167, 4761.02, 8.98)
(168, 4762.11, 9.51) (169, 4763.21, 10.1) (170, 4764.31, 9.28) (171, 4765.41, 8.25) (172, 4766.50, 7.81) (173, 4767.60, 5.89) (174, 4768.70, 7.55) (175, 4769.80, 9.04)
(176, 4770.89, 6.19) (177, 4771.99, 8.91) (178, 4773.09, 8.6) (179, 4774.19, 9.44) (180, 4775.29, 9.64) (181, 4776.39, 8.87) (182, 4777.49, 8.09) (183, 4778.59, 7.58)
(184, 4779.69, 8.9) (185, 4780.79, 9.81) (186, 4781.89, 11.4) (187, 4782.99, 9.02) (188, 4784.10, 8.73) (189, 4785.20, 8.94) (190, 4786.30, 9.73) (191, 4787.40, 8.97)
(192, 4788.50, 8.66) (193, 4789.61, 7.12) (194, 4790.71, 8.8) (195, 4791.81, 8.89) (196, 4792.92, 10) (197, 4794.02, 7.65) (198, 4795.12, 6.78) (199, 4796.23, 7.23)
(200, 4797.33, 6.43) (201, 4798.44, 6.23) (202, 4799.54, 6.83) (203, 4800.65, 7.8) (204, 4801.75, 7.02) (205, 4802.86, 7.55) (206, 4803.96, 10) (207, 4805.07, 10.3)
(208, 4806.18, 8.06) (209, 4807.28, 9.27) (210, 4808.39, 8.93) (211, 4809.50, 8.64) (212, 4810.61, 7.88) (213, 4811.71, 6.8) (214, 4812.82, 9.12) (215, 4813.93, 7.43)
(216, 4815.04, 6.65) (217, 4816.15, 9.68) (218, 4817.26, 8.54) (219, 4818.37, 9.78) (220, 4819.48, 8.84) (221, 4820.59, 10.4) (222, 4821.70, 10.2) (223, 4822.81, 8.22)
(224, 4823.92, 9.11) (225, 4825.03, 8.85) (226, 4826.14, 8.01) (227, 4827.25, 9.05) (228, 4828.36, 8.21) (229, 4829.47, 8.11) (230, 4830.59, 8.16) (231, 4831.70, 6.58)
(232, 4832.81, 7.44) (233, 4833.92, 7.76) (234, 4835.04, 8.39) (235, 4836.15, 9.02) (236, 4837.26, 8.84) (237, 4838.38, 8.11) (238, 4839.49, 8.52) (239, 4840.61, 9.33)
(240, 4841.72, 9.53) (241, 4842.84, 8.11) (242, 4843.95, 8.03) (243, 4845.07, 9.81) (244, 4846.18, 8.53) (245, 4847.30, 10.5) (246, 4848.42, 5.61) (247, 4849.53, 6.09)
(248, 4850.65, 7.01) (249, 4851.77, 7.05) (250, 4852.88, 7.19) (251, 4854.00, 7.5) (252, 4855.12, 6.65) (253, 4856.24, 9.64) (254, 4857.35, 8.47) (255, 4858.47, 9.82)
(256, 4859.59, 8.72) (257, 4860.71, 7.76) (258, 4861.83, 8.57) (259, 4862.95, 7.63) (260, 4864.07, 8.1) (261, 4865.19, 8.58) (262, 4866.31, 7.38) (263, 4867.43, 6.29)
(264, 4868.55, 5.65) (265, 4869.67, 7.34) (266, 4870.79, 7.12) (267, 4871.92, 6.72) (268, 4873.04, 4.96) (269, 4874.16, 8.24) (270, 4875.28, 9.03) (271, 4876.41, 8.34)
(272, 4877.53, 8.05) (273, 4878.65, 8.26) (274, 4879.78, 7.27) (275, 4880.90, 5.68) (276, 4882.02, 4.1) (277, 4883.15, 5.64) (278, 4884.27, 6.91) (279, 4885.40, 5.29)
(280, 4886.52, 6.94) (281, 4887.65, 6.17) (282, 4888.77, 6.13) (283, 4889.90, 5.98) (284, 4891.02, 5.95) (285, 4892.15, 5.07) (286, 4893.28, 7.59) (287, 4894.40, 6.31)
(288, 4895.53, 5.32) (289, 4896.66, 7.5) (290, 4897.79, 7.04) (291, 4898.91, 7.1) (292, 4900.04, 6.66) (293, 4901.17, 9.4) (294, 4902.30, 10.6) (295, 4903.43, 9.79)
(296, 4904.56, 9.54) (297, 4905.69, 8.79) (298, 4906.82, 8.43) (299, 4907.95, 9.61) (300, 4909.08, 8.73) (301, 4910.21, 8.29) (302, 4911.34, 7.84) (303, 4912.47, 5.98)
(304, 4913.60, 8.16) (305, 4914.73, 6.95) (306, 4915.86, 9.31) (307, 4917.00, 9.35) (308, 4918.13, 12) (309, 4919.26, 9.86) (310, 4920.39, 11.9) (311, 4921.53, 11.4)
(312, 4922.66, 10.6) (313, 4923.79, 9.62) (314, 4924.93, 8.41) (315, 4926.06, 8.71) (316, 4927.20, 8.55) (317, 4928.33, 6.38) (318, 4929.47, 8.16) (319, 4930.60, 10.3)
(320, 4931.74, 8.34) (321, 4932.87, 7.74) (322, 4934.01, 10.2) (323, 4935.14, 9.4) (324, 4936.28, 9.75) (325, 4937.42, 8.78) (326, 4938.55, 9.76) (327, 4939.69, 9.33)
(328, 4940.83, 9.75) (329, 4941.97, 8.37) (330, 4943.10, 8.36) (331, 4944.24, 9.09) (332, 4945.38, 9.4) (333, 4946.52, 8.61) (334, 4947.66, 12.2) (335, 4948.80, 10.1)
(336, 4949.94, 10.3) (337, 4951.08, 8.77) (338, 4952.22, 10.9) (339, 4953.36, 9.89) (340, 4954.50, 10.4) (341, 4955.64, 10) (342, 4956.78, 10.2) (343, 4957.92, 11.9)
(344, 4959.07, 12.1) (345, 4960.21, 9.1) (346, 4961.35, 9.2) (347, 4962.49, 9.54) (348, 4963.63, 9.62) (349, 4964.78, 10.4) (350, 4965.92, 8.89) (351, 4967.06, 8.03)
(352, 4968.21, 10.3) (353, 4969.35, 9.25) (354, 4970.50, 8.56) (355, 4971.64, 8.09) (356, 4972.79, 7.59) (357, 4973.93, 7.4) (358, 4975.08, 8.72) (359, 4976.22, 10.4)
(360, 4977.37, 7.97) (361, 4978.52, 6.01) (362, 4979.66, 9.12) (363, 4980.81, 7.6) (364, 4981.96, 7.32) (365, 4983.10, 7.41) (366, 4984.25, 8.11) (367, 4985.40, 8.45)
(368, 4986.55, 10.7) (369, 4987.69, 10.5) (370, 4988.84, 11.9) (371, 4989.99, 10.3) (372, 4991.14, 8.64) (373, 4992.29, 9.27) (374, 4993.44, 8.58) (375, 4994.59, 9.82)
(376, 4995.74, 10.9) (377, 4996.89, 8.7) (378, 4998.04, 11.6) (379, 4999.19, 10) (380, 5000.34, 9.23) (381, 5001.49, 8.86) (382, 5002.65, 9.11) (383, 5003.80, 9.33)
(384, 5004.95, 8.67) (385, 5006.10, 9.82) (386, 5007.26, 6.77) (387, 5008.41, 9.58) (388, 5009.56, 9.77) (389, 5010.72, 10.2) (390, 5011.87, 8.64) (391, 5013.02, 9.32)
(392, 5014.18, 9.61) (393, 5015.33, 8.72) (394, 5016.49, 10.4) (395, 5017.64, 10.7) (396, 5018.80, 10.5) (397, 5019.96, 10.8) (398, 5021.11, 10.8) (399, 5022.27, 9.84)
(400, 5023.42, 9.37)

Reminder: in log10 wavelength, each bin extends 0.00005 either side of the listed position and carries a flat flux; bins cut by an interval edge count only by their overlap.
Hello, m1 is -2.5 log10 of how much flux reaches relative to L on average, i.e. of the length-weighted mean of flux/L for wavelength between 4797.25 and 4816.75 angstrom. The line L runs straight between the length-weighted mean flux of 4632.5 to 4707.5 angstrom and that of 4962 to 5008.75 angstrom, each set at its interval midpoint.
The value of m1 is 0.06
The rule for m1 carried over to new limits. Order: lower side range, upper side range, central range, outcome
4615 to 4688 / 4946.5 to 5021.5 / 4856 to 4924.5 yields 0.162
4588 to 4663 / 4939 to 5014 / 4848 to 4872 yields 0.184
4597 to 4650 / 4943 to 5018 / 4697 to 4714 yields 0.120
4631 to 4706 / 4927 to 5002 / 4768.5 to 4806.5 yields 0.027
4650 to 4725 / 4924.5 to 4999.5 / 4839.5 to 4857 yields 0.079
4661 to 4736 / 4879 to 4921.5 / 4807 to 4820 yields -0.086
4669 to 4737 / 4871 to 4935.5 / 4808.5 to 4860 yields -0.053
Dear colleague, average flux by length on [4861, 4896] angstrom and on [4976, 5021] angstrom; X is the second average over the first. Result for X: 1.37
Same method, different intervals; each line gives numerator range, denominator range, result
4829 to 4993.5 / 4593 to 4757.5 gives 1.06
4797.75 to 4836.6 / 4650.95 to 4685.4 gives 1.05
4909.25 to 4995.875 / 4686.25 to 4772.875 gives 1.18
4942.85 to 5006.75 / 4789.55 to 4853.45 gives 1.14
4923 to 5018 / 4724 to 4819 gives 1.13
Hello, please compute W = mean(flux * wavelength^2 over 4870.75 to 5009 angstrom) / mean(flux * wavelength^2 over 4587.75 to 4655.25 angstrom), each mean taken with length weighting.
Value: 1.22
